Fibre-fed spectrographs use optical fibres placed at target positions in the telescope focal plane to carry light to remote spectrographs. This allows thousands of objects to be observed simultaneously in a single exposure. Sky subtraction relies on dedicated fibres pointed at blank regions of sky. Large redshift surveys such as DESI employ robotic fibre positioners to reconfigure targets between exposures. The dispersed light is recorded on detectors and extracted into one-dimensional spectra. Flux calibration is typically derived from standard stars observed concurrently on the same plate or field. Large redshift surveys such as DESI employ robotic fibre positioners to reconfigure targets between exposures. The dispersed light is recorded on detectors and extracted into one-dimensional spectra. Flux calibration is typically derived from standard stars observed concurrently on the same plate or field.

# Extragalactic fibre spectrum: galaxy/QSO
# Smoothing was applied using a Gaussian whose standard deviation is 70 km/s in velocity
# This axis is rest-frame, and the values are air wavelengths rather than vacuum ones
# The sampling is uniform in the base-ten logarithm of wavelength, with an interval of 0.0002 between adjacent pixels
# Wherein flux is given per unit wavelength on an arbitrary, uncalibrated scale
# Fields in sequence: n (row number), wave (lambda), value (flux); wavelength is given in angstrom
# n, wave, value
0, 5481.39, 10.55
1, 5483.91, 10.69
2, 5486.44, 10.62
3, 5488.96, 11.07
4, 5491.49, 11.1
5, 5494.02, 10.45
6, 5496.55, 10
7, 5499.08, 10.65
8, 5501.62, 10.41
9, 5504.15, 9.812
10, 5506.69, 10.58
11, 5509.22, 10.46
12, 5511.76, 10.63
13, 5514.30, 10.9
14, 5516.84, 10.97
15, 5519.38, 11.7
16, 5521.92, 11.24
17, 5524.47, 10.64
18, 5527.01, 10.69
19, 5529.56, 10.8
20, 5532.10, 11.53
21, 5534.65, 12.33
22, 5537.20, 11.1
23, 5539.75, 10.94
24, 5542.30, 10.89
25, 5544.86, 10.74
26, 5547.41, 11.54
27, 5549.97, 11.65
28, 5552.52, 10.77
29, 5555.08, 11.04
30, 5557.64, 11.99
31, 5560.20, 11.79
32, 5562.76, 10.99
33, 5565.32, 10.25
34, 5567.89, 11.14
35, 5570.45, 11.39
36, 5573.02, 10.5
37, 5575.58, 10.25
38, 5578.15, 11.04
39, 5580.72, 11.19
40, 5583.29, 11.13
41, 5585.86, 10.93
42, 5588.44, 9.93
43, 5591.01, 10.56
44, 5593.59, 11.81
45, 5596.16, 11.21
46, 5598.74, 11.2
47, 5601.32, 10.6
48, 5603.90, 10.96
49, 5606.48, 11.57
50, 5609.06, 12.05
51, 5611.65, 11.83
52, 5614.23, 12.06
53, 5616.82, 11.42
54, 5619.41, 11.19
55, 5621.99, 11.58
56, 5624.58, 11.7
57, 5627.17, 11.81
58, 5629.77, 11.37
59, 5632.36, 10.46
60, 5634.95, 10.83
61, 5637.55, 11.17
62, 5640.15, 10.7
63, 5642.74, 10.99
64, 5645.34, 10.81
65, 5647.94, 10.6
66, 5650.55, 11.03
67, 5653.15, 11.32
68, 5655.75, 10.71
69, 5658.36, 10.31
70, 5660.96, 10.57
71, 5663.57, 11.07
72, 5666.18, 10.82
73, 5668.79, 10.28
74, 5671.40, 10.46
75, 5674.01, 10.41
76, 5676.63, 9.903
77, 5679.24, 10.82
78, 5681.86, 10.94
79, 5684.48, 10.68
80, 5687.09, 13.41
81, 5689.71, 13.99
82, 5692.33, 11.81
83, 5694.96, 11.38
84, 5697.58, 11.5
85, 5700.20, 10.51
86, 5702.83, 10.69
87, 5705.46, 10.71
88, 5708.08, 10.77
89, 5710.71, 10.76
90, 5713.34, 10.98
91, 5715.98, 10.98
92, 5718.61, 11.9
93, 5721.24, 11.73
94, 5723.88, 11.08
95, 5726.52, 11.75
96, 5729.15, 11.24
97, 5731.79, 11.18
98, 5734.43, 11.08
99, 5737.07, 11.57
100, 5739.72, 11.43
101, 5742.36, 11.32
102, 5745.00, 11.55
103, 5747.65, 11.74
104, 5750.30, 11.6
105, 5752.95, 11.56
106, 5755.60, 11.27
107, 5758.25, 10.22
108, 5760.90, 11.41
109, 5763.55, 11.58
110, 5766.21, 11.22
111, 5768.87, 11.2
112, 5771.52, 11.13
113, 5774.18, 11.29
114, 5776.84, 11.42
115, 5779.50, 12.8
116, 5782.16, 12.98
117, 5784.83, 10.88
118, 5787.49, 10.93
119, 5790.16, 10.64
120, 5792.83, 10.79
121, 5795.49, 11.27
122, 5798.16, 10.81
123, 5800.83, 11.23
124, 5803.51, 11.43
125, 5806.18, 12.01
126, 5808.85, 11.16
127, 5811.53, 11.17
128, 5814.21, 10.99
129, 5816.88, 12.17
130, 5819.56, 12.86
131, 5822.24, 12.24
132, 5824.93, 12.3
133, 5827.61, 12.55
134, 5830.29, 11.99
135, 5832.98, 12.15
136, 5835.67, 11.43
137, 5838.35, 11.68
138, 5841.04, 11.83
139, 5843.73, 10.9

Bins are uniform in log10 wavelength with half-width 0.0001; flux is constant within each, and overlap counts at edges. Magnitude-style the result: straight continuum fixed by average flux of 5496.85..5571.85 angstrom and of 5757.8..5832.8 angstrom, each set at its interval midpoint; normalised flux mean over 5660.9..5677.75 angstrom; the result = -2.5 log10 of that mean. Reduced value 0.08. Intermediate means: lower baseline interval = 11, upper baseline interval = 11.6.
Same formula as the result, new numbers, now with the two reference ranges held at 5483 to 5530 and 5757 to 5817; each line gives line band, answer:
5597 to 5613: -0.04 mag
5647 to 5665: 0.02 mag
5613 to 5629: -0.06 mag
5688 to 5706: -0.04 mag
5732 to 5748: -0.02 mag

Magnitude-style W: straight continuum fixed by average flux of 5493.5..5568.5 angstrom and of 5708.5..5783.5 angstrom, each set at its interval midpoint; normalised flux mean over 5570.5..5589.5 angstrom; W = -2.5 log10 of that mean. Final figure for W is 0.03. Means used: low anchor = 11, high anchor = 11.4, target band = 10.8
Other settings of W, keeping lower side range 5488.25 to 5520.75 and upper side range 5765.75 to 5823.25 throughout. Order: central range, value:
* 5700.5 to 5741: 0.010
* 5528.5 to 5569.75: -0.043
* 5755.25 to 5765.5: 0.026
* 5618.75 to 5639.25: -0.023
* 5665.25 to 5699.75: -0.008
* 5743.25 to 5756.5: -0.018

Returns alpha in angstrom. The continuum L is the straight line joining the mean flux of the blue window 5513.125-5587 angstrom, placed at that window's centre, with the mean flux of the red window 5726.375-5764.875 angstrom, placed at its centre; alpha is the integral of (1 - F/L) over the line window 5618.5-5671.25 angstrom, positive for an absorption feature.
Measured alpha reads 1.3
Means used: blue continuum 11.1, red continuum 11.4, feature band 11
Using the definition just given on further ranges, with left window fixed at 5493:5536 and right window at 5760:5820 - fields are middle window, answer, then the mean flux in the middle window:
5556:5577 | -0.2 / 11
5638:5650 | 0.3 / 10.8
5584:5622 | -0.8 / 11.2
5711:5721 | 0.0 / 11.3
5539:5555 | -0.3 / 11.1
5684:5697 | -1.3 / 12.3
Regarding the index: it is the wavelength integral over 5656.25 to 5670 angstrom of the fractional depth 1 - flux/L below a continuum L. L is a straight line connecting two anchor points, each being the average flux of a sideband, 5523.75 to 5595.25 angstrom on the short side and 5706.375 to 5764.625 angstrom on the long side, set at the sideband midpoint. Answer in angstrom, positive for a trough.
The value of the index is 0.7 angstrom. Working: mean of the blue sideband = 11.1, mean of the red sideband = 11.3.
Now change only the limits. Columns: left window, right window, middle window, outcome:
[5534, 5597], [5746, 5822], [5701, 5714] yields 0.63 angstrom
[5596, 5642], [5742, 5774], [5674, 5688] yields 0.37 angstrom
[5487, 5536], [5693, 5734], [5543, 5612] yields -1.01 angstrom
